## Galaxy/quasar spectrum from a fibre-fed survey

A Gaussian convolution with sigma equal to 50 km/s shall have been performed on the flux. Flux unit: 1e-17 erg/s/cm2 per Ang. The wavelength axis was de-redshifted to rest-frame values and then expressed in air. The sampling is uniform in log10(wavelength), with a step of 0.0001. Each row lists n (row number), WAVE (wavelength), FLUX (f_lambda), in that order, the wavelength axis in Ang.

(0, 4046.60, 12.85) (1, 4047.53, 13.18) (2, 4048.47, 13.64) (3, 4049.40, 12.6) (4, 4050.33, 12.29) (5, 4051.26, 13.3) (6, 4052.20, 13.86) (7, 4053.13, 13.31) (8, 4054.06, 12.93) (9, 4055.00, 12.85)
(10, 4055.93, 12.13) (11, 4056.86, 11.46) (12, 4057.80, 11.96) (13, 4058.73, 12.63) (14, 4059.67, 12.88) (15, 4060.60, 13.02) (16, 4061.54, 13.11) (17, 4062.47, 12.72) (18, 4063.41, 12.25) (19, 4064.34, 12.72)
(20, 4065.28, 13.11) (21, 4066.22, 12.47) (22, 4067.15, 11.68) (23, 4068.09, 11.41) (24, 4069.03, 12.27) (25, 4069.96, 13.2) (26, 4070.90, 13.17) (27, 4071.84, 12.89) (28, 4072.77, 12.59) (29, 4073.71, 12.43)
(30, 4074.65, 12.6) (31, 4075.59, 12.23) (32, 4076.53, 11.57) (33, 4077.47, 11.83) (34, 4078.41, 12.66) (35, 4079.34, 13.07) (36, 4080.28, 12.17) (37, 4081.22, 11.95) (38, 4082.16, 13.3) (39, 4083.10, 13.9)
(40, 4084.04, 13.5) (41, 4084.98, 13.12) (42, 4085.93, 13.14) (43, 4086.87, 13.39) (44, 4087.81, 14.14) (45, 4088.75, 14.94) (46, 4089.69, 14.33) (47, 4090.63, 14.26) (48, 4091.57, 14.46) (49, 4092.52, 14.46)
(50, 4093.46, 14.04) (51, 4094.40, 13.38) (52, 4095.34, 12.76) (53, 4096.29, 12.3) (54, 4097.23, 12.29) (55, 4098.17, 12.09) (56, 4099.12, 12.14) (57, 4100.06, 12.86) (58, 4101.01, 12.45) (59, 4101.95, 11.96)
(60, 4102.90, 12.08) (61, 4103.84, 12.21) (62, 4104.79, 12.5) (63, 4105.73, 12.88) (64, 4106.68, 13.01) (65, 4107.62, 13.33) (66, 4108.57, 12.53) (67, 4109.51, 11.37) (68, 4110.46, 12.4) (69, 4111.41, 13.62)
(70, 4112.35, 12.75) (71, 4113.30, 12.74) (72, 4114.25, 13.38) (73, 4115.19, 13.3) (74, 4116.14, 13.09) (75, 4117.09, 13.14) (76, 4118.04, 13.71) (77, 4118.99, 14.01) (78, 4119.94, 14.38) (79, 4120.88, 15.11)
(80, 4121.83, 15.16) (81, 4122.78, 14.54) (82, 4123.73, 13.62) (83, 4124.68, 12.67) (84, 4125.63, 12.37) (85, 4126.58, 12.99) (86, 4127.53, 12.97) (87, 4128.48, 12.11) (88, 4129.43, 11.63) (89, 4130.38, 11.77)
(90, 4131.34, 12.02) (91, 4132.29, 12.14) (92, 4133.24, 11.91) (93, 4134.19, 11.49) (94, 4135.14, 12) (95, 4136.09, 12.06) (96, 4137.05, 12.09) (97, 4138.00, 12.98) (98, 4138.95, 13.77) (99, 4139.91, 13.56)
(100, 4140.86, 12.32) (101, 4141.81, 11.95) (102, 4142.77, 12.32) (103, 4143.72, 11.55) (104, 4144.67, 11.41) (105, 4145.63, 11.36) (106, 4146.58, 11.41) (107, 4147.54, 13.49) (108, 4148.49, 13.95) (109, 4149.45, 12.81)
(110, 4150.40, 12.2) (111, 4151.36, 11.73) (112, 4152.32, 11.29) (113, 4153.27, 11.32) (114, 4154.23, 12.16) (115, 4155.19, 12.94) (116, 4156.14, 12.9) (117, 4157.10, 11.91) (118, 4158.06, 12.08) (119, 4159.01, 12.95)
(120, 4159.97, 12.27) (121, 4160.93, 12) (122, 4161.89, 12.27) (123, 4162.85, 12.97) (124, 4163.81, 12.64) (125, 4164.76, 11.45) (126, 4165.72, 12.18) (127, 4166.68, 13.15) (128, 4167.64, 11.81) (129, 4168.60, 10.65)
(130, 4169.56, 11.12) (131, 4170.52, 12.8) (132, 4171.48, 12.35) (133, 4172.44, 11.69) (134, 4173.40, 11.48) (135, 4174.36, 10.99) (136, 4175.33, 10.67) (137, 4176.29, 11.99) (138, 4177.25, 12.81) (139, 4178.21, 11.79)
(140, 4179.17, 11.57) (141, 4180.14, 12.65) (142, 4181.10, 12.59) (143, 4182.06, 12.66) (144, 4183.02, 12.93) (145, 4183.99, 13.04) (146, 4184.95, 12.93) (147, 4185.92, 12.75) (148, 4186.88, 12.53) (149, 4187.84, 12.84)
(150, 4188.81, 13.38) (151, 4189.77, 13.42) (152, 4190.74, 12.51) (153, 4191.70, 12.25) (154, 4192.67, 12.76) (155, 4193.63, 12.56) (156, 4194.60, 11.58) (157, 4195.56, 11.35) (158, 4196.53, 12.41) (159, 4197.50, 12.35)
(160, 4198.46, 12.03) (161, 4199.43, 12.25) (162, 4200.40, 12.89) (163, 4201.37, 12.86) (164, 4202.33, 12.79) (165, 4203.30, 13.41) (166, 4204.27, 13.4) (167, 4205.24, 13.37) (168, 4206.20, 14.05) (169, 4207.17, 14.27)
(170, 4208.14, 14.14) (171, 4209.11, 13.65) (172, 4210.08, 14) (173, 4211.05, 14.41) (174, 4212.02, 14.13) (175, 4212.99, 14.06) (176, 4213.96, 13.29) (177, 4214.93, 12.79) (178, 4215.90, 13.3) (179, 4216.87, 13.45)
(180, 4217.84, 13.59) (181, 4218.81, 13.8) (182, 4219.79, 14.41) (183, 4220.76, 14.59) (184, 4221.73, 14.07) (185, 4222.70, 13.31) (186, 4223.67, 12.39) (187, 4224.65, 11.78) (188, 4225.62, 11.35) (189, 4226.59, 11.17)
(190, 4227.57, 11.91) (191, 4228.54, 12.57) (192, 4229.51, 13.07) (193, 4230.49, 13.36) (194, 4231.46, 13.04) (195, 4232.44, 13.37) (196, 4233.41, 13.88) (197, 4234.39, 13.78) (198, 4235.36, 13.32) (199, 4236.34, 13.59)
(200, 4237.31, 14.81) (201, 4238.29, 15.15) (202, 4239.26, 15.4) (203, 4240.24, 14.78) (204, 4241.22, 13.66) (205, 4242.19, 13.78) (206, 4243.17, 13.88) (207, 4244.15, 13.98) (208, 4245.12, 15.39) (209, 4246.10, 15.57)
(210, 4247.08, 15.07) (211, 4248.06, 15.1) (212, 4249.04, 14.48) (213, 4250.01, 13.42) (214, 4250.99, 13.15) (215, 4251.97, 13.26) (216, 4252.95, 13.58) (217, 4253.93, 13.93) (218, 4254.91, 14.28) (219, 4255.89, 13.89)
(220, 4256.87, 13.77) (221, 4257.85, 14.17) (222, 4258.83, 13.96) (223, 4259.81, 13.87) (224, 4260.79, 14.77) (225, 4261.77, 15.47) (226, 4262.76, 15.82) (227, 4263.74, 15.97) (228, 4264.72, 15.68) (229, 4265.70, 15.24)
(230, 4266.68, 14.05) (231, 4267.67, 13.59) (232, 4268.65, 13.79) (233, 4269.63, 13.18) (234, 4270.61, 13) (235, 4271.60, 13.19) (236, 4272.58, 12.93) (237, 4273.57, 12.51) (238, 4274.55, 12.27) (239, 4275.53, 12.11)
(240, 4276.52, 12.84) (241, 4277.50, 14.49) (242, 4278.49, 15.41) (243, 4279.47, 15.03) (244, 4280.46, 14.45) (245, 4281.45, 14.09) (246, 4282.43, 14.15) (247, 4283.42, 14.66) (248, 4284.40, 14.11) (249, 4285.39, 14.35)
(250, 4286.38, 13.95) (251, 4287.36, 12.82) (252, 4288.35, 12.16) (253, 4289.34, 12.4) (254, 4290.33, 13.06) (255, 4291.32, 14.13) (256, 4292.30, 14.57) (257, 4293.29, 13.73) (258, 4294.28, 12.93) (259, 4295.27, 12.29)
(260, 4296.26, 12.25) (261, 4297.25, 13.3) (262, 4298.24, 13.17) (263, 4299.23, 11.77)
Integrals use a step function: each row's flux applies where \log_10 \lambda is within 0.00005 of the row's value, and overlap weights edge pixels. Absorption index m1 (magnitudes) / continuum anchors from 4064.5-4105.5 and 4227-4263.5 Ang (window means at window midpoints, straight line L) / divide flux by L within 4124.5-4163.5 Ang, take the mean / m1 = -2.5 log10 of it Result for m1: 0.09 mag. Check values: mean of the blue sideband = 12.9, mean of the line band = 12.3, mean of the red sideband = 14.1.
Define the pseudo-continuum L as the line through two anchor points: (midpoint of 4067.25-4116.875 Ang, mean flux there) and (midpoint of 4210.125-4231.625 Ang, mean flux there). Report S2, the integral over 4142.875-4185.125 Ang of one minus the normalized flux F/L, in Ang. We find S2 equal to 2.9 Ang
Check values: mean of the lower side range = 12.9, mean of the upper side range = 13.2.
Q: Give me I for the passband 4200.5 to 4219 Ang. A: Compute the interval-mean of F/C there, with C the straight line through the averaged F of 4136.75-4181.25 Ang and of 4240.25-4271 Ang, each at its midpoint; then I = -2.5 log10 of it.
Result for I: -0.03 mag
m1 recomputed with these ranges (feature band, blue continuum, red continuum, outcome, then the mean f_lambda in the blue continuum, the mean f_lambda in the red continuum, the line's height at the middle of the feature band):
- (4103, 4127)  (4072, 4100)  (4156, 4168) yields -0.036 mag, 13.1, 12.3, 12.8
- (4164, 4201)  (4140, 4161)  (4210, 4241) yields 0.045 mag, 12.2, 13.5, 12.8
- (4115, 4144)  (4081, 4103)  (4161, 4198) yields -0.003 mag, 13.2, 12.3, 12.8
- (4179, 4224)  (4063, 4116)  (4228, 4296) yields 0.036 mag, 12.9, 13.9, 13.6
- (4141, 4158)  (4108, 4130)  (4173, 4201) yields 0.057 mag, 13.2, 12.3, 12.8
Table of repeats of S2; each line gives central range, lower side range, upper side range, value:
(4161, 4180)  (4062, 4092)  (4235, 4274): 2.3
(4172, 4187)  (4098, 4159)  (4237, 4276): 1.2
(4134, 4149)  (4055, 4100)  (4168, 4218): 0.5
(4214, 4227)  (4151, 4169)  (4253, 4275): 0.2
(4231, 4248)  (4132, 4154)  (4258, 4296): -1.1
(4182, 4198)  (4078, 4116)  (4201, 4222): 1.2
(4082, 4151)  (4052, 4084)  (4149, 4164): -2.8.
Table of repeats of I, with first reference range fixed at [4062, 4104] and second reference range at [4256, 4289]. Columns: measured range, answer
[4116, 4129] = -0.04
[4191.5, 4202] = 0.10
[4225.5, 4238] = 0.05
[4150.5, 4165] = 0.09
